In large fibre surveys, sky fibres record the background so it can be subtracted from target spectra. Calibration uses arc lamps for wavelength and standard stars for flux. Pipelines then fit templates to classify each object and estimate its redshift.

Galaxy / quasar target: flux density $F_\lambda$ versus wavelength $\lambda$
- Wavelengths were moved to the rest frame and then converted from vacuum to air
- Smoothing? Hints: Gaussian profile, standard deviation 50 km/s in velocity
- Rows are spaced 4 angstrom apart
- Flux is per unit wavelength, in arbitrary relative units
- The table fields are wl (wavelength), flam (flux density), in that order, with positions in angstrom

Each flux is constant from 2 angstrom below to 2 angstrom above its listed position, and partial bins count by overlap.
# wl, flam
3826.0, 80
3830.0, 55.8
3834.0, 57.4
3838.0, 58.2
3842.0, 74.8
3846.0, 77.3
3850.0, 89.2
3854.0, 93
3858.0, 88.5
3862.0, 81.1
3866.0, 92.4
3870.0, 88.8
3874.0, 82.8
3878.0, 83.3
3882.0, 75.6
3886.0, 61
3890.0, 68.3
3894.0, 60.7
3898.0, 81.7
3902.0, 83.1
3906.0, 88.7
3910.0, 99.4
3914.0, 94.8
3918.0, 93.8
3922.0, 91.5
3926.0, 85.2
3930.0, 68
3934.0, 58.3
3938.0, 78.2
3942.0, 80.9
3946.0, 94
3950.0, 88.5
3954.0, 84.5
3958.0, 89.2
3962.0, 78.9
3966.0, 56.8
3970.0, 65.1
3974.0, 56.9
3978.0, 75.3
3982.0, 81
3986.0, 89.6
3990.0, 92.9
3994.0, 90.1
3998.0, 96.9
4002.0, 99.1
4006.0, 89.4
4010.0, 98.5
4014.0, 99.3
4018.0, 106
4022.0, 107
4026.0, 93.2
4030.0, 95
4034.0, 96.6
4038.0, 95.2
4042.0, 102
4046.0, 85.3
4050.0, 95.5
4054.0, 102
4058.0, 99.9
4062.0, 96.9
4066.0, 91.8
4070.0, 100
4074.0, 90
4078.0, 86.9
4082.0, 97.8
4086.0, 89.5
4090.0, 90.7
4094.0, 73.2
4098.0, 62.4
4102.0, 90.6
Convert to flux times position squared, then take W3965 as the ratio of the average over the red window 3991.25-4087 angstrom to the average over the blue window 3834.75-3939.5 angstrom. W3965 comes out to 1.29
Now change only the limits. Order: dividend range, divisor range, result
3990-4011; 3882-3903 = 1.41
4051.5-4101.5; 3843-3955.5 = 1.19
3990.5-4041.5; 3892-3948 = 1.23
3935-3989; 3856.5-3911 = 1.01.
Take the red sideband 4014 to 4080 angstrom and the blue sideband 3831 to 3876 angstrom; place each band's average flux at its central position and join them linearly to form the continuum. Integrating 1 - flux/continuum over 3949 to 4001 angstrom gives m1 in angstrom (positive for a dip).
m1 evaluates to 5.6 angstrom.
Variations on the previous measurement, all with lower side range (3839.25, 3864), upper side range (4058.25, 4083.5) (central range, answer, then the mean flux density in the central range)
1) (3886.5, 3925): 1.0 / 83.8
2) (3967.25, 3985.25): 3.8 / 70.4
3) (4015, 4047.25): -2.0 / 97.9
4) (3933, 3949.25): 1.5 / 79.9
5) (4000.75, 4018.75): -1.3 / 97.9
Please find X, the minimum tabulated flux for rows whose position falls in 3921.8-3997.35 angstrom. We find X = 56.8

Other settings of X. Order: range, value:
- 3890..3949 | 58.3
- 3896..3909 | 81.7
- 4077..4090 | 86.9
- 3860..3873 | 81.1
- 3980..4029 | 81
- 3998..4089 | 85.3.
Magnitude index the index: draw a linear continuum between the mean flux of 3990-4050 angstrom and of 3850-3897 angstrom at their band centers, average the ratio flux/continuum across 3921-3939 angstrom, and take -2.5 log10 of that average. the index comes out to 0.15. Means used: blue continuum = 80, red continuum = 96.5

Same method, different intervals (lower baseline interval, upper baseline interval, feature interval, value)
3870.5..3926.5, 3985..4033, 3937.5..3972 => 0.13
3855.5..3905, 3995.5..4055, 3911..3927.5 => -0.10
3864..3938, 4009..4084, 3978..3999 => 0.03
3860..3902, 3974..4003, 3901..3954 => -0.04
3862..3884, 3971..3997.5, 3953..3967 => 0.05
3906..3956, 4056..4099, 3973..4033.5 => -0.06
